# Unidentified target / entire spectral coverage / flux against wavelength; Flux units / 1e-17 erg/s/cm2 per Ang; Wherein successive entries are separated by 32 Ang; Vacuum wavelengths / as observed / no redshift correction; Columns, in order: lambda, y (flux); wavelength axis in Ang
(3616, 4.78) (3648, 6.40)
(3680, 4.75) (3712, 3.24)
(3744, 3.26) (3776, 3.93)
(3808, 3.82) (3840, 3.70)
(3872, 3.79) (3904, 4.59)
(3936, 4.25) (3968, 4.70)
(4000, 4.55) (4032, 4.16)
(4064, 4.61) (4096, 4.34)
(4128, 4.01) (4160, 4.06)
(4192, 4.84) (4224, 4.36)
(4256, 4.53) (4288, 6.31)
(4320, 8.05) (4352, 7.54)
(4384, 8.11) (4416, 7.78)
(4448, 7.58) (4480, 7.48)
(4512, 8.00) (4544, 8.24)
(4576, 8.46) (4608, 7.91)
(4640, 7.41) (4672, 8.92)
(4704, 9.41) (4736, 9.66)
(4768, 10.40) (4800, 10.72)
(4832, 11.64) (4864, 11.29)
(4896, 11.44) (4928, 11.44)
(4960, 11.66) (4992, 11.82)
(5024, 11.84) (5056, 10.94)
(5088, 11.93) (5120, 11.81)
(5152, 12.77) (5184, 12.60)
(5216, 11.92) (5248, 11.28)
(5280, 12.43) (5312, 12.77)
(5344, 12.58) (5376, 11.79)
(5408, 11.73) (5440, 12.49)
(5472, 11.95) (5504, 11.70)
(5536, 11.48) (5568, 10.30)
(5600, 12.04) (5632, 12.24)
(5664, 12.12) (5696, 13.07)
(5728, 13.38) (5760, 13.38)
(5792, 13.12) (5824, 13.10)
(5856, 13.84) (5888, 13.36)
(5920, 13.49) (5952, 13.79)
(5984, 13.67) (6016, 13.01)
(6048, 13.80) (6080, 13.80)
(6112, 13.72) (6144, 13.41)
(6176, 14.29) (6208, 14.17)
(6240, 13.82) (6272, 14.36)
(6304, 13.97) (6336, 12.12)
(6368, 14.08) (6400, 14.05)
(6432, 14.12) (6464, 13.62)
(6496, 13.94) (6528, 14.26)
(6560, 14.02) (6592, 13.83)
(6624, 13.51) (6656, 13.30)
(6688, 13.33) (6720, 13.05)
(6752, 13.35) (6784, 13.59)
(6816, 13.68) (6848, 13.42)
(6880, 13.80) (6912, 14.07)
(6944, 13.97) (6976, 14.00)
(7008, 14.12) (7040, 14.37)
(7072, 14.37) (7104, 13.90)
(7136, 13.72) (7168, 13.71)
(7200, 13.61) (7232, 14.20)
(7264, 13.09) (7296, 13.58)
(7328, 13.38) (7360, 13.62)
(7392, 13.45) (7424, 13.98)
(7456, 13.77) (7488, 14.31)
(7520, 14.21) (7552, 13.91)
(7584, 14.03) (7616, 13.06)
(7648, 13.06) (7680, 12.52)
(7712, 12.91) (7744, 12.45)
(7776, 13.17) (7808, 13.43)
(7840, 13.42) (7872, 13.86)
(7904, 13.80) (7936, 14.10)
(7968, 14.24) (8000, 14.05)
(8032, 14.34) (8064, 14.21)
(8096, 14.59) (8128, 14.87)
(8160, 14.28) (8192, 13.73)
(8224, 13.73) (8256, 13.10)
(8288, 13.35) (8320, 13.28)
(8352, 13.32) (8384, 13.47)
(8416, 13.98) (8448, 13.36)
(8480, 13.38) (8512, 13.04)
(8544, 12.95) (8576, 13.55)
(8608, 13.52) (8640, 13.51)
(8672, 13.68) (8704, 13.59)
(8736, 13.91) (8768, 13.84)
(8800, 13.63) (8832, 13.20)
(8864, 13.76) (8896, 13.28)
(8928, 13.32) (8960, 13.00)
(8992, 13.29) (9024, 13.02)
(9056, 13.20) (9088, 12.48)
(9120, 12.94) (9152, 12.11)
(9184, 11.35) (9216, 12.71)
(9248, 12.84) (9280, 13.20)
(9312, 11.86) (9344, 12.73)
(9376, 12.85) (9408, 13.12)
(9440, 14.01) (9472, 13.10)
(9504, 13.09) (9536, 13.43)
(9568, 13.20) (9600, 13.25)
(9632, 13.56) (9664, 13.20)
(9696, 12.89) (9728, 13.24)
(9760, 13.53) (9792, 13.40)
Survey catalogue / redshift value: 0.076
